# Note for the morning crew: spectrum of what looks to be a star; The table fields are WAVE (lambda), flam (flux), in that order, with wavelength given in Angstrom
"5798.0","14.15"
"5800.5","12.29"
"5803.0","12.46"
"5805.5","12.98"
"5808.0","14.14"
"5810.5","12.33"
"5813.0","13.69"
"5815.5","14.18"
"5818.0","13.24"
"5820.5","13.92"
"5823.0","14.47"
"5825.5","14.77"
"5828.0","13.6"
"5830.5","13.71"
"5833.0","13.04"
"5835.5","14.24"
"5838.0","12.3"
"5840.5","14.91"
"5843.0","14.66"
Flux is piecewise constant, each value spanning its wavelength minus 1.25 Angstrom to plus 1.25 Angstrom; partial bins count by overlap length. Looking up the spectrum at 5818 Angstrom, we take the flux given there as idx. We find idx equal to 13.24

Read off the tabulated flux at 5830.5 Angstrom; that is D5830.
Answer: 13.71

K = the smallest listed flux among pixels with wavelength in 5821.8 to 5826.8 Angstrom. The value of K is 14.47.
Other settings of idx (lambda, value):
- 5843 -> 14.66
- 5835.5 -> 14.24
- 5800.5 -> 12.29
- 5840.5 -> 14.91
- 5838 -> 12.3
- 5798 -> 14.15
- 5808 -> 14.14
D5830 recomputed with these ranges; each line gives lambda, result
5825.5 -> 14.77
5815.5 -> 14.18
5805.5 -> 12.98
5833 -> 13.04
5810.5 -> 12.33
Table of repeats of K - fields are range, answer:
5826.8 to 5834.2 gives 13.04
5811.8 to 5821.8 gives 13.24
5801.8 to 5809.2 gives 12.46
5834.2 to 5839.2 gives 12.3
